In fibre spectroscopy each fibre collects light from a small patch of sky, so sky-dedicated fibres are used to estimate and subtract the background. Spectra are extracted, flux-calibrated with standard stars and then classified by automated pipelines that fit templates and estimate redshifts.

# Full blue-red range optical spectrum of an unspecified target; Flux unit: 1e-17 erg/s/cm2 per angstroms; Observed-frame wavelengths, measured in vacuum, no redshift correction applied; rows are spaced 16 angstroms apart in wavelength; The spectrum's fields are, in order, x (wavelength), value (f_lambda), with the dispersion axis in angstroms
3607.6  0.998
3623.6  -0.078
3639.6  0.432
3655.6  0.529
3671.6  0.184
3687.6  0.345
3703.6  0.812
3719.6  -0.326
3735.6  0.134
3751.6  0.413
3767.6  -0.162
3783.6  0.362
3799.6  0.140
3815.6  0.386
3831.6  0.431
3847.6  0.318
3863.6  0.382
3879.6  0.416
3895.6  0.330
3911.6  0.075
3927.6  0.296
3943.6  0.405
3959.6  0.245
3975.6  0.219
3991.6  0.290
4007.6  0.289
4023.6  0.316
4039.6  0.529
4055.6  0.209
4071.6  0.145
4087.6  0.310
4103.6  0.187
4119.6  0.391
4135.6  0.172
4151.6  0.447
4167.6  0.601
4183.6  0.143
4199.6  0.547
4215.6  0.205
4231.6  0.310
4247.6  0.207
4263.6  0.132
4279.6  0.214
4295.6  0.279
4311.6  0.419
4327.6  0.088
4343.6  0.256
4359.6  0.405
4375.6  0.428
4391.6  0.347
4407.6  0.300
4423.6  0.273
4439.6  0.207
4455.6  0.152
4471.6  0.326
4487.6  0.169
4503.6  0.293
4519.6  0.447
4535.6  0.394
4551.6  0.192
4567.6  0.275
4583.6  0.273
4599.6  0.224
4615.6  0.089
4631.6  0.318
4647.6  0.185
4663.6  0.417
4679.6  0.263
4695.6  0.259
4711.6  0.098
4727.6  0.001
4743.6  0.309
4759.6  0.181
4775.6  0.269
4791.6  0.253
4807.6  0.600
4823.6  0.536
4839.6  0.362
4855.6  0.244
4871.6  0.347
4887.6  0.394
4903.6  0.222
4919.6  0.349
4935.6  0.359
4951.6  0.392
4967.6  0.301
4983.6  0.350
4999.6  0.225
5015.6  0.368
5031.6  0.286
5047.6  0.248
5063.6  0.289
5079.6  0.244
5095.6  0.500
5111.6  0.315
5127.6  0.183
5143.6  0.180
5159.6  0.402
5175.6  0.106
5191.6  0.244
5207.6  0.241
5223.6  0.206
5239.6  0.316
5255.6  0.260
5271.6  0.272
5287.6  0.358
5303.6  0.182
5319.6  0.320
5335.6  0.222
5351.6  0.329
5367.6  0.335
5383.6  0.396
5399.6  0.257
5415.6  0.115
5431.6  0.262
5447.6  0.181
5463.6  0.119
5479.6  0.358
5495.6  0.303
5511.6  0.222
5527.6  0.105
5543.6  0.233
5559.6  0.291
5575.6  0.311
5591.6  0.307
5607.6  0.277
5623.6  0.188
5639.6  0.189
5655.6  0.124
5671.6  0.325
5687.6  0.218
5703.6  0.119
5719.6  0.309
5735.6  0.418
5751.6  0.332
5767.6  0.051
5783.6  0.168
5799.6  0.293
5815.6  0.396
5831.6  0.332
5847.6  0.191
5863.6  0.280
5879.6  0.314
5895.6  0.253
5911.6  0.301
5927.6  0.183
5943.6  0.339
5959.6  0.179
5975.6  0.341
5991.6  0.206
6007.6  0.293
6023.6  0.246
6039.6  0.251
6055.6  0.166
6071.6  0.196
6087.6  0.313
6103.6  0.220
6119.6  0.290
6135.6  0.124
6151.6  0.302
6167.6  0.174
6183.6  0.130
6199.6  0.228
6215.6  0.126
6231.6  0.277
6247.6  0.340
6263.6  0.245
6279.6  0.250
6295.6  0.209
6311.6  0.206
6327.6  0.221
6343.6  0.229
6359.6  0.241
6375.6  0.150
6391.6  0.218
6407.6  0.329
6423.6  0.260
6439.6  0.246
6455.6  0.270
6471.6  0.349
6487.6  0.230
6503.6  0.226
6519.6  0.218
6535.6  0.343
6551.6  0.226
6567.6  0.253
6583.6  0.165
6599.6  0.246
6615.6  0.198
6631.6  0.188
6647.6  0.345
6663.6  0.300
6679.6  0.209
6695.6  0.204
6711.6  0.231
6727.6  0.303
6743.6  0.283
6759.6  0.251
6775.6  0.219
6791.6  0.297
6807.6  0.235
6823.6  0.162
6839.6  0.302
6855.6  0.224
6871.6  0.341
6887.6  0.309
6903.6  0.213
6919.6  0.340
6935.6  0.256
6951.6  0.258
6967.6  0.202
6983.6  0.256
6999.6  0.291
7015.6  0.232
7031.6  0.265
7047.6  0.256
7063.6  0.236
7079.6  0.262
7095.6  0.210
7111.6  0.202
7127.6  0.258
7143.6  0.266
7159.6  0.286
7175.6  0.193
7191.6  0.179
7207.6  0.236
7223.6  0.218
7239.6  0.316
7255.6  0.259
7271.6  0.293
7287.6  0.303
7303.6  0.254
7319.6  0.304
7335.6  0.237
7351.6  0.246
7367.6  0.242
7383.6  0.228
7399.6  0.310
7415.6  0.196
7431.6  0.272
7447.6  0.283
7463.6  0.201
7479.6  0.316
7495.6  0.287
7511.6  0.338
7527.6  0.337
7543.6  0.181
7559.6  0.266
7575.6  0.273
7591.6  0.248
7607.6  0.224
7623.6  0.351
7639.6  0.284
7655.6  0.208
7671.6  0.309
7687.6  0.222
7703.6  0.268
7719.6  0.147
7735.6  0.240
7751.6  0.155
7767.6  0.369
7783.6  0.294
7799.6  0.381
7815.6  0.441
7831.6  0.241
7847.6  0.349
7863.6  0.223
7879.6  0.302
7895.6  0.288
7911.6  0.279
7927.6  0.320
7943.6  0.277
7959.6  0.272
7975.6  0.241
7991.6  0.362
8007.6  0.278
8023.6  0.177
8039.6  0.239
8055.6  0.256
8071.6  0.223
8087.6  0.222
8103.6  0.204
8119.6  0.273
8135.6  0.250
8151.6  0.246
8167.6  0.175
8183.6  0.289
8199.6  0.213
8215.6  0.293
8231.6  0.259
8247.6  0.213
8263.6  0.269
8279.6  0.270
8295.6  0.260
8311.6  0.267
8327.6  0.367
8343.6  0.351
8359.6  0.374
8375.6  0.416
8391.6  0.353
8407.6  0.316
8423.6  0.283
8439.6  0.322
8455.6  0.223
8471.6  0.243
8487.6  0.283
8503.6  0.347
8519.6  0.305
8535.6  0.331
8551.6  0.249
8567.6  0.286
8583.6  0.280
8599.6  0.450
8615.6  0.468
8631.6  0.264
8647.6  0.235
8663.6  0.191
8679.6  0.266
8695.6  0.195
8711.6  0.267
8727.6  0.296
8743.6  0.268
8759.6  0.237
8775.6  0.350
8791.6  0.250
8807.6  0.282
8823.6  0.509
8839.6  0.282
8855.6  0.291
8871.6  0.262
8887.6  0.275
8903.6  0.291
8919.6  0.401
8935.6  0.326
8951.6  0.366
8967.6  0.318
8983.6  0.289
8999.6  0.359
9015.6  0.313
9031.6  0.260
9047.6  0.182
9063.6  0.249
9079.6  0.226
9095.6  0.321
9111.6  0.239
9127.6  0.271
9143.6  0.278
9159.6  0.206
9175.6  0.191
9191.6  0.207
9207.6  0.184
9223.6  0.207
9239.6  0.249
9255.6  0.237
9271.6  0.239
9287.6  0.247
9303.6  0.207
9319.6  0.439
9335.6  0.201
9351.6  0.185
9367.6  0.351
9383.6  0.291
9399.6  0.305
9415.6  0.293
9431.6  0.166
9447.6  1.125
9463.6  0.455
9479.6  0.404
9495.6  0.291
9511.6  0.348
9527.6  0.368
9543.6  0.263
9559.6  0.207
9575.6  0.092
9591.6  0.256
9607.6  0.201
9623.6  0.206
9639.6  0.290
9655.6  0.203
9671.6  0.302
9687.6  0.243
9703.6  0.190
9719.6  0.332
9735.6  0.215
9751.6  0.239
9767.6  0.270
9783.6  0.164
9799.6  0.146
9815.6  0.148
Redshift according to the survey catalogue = 0.719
